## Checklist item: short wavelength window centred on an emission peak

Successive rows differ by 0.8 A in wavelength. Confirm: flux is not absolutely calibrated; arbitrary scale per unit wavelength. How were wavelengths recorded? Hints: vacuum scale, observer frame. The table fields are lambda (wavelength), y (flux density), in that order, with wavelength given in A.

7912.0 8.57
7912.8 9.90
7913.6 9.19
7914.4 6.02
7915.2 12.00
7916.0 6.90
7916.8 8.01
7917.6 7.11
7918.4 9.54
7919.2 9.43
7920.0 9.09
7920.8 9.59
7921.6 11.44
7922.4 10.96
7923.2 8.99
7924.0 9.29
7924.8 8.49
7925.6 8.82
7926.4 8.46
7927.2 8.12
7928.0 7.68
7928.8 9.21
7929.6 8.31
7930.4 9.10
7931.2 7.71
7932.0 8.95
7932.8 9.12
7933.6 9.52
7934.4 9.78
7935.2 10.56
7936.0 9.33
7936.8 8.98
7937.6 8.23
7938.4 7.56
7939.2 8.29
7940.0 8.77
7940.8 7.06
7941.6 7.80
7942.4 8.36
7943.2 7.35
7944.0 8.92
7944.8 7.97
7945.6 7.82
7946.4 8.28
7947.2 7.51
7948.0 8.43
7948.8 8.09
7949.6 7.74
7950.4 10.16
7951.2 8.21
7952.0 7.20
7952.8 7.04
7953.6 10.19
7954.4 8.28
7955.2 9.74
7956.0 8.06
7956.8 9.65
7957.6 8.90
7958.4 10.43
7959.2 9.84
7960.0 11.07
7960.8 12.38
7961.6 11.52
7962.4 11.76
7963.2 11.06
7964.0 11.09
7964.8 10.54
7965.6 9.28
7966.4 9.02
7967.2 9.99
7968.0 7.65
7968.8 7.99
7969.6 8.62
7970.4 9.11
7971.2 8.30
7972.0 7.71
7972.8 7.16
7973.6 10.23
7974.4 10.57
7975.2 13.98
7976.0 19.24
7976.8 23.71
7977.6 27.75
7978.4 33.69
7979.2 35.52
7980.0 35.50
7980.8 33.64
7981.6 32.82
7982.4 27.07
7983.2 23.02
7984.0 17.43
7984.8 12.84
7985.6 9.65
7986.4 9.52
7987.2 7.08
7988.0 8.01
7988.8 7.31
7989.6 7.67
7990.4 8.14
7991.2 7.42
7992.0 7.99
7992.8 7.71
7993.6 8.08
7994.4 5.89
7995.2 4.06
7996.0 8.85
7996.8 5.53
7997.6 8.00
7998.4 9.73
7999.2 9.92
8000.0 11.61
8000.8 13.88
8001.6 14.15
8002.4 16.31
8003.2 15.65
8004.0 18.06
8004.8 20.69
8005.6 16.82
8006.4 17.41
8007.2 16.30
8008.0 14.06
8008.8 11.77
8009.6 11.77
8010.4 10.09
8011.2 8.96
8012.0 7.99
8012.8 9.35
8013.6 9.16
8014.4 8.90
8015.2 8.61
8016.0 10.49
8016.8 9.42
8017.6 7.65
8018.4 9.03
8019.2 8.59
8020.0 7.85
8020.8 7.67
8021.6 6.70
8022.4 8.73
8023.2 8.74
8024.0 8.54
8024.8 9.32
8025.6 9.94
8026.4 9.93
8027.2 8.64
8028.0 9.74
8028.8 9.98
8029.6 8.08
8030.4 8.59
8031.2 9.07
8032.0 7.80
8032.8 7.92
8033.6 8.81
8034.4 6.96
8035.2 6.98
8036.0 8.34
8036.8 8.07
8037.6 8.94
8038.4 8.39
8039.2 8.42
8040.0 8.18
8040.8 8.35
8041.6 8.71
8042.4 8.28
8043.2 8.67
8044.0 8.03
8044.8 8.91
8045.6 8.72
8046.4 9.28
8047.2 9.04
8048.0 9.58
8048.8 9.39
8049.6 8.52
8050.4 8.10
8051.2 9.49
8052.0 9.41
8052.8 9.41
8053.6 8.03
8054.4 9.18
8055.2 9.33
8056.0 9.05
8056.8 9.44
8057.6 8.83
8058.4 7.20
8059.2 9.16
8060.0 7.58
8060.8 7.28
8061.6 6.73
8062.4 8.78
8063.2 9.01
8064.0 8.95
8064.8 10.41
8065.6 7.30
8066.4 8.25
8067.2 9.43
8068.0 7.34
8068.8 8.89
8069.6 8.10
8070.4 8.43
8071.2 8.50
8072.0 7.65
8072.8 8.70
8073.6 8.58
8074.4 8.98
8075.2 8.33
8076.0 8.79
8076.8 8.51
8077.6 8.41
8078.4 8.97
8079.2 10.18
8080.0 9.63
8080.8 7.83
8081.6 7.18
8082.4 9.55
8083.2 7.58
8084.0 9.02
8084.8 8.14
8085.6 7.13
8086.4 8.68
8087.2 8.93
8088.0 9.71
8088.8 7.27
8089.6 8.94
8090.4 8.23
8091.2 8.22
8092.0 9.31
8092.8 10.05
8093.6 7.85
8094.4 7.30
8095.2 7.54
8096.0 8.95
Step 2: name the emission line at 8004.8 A [N II]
